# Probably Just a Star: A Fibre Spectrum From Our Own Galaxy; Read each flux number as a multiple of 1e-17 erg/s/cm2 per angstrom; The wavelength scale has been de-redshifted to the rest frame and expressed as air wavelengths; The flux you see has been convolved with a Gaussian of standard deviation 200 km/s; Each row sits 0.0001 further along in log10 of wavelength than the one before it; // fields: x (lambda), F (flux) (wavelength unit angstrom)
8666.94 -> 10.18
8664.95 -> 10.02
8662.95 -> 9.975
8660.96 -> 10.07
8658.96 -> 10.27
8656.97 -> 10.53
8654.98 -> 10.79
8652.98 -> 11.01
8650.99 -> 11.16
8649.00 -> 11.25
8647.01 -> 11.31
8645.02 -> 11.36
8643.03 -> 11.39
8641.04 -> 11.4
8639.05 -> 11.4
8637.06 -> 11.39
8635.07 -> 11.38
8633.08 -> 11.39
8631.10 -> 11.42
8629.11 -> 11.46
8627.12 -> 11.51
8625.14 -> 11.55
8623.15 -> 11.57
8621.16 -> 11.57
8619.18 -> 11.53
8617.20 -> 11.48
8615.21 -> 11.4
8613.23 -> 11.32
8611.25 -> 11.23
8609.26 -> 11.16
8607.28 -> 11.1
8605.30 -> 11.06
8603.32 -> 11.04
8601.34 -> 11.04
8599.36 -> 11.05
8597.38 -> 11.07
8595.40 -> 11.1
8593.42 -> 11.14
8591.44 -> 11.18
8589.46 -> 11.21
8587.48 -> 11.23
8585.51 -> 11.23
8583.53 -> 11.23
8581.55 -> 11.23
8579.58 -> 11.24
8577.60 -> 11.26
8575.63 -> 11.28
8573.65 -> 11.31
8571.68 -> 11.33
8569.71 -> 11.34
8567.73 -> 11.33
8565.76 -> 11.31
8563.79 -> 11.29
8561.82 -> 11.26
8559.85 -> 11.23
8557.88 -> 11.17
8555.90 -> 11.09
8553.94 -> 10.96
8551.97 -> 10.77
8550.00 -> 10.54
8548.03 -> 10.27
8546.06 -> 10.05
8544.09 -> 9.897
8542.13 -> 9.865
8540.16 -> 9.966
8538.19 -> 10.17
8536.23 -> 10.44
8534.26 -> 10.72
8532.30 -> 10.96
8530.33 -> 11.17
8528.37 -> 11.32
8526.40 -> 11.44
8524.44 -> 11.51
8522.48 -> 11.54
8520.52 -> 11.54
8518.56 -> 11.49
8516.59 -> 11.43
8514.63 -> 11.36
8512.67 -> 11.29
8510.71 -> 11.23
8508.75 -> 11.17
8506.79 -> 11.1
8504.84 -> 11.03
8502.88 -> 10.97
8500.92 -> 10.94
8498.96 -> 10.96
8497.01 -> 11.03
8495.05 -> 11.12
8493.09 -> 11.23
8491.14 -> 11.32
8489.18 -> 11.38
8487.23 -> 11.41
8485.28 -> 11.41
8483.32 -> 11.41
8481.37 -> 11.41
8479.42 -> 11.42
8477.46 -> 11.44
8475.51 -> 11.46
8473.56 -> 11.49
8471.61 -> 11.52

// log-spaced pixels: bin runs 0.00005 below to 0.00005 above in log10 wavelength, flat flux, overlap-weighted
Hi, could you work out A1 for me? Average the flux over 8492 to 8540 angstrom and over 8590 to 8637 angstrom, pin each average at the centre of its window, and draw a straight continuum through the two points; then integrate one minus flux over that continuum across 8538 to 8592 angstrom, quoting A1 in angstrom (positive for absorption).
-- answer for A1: 1.2 angstrom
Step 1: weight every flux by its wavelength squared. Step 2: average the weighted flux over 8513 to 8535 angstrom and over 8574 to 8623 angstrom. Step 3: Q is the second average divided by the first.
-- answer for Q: 1.01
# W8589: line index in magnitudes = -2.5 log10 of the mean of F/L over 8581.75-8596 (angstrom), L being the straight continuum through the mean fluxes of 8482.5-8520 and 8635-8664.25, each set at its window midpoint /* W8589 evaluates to -0.01 mag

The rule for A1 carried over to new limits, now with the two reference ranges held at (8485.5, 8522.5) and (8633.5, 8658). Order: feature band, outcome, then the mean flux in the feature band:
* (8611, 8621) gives -0.2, 11.4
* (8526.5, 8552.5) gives 1.7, 10.5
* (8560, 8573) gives -0.1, 11.3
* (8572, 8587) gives -0.1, 11.3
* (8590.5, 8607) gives 0.2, 11.1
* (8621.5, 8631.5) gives -0.3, 11.5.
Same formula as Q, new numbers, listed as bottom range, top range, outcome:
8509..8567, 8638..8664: 1.02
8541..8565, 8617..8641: 1.09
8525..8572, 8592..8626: 1.05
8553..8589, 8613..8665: 1.01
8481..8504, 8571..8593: 1.02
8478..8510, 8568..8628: 1.03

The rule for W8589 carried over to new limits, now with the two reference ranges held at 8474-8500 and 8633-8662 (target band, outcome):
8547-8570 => 0.016 mag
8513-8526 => -0.020 mag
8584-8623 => -0.009 mag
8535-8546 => 0.117 mag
